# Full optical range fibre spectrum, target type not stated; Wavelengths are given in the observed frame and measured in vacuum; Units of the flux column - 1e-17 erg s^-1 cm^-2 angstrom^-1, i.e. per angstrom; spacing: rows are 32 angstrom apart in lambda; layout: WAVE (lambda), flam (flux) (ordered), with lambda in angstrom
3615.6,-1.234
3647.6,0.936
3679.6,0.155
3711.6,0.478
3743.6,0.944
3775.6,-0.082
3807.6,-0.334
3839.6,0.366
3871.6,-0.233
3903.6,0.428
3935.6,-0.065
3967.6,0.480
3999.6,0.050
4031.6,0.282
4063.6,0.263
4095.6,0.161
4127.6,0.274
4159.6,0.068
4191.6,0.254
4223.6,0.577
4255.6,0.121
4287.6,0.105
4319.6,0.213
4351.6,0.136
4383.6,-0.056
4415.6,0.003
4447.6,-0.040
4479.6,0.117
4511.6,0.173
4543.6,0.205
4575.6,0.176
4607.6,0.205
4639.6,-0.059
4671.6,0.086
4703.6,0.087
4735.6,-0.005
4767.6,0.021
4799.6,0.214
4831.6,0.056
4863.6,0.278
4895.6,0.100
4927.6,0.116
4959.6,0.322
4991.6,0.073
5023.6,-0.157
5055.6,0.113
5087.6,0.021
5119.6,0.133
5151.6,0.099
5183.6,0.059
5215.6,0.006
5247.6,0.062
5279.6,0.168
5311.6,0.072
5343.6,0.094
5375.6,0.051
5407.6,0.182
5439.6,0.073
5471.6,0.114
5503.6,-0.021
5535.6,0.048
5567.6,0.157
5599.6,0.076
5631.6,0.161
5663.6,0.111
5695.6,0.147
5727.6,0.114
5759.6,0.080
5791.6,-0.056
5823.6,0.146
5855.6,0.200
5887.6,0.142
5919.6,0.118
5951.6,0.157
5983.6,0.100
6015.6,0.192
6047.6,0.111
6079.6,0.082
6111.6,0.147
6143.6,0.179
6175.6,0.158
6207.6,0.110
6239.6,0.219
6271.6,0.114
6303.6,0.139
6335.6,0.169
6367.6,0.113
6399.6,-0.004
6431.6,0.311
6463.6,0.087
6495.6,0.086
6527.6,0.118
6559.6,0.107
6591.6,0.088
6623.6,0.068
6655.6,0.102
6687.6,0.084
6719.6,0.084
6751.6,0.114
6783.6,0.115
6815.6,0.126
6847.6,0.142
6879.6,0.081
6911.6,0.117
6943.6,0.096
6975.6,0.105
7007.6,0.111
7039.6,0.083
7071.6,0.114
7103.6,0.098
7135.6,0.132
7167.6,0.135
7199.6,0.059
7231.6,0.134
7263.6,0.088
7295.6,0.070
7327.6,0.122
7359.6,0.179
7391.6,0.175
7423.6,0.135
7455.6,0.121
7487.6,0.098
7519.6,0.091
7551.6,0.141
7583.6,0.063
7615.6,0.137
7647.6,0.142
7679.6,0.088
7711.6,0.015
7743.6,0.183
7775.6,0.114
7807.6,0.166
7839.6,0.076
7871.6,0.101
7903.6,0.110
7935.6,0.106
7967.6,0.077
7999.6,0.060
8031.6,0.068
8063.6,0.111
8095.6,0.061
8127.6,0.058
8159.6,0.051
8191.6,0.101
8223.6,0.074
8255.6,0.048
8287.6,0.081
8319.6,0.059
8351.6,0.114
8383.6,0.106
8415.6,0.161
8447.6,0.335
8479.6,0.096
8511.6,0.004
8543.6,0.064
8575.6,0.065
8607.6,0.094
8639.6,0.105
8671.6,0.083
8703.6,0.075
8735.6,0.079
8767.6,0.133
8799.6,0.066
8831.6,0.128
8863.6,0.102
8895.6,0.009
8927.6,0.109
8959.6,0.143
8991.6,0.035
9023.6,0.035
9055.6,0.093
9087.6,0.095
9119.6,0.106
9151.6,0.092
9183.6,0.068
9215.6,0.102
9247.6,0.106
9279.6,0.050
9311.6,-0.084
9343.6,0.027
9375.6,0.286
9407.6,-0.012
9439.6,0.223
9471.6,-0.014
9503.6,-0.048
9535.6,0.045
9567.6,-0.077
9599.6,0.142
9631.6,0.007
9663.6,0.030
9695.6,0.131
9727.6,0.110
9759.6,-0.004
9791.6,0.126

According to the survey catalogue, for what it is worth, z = 0.285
